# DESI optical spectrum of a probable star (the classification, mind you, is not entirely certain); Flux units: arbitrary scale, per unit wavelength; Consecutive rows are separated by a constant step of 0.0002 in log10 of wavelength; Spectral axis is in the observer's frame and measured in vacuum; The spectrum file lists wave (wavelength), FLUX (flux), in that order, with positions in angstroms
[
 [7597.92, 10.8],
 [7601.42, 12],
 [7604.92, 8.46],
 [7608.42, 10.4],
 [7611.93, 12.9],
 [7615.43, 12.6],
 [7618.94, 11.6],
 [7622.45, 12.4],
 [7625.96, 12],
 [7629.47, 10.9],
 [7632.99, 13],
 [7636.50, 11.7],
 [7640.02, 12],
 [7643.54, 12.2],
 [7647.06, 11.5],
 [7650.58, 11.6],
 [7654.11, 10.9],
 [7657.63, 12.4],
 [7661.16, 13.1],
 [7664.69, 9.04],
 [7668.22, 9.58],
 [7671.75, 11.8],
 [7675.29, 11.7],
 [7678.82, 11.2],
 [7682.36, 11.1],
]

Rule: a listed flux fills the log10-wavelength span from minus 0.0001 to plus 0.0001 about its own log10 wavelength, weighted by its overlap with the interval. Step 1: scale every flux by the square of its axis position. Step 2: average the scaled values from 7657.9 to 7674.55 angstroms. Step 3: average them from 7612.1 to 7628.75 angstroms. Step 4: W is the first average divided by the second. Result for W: 0.92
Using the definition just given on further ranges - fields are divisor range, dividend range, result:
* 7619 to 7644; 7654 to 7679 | 0.95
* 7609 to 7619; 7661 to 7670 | 0.84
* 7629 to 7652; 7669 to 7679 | 0.97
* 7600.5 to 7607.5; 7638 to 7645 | 1.21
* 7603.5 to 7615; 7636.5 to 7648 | 1.10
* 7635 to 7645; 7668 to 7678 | 0.95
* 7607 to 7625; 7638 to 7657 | 0.98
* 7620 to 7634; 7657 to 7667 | 0.95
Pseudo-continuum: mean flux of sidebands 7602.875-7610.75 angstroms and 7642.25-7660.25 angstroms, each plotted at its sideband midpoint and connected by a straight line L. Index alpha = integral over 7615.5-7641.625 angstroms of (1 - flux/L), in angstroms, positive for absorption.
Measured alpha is -3.0 angstroms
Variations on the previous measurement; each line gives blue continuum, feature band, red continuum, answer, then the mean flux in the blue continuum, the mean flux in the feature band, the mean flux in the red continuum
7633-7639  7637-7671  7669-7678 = 1.20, 12.1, 11.4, 11.5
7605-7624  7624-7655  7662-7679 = -1.45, 11.7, 11.8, 10.7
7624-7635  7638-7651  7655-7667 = -0.17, 12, 11.8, 11.4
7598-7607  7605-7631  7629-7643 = -1.18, 10.3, 11.6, 12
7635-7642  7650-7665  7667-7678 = -0.23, 11.9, 11.6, 11.1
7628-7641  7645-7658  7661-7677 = -0.17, 11.9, 11.5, 10.8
